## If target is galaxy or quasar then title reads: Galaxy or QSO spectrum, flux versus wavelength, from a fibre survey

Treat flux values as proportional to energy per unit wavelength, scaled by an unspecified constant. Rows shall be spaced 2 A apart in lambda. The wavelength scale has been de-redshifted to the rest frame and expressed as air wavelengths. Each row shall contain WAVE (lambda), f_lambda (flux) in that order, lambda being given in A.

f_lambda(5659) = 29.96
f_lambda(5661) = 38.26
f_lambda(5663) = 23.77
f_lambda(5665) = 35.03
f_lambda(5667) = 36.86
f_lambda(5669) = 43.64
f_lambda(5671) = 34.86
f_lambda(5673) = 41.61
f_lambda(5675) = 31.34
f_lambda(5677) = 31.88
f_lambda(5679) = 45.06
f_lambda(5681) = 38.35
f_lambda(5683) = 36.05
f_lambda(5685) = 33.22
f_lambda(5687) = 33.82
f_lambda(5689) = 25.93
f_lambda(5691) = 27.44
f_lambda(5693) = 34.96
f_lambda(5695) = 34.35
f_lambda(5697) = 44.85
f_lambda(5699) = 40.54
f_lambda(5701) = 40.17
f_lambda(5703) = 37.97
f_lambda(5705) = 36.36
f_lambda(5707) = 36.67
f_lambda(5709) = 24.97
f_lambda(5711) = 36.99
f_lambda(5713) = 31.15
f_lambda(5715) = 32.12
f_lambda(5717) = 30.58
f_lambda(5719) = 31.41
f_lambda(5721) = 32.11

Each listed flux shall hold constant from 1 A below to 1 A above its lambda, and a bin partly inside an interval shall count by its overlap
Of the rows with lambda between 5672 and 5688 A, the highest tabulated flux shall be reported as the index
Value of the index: 45.06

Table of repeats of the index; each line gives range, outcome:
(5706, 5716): 36.99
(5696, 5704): 44.85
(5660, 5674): 43.64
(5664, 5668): 36.86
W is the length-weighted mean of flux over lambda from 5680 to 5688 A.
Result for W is 35.4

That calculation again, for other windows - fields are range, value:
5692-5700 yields 38.7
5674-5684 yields 36.5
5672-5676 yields 36.5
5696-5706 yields 40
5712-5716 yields 31.6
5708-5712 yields 31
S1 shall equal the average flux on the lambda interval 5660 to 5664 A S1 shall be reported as 31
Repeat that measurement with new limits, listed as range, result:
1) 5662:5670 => 34.8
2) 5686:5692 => 29.1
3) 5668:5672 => 39.2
